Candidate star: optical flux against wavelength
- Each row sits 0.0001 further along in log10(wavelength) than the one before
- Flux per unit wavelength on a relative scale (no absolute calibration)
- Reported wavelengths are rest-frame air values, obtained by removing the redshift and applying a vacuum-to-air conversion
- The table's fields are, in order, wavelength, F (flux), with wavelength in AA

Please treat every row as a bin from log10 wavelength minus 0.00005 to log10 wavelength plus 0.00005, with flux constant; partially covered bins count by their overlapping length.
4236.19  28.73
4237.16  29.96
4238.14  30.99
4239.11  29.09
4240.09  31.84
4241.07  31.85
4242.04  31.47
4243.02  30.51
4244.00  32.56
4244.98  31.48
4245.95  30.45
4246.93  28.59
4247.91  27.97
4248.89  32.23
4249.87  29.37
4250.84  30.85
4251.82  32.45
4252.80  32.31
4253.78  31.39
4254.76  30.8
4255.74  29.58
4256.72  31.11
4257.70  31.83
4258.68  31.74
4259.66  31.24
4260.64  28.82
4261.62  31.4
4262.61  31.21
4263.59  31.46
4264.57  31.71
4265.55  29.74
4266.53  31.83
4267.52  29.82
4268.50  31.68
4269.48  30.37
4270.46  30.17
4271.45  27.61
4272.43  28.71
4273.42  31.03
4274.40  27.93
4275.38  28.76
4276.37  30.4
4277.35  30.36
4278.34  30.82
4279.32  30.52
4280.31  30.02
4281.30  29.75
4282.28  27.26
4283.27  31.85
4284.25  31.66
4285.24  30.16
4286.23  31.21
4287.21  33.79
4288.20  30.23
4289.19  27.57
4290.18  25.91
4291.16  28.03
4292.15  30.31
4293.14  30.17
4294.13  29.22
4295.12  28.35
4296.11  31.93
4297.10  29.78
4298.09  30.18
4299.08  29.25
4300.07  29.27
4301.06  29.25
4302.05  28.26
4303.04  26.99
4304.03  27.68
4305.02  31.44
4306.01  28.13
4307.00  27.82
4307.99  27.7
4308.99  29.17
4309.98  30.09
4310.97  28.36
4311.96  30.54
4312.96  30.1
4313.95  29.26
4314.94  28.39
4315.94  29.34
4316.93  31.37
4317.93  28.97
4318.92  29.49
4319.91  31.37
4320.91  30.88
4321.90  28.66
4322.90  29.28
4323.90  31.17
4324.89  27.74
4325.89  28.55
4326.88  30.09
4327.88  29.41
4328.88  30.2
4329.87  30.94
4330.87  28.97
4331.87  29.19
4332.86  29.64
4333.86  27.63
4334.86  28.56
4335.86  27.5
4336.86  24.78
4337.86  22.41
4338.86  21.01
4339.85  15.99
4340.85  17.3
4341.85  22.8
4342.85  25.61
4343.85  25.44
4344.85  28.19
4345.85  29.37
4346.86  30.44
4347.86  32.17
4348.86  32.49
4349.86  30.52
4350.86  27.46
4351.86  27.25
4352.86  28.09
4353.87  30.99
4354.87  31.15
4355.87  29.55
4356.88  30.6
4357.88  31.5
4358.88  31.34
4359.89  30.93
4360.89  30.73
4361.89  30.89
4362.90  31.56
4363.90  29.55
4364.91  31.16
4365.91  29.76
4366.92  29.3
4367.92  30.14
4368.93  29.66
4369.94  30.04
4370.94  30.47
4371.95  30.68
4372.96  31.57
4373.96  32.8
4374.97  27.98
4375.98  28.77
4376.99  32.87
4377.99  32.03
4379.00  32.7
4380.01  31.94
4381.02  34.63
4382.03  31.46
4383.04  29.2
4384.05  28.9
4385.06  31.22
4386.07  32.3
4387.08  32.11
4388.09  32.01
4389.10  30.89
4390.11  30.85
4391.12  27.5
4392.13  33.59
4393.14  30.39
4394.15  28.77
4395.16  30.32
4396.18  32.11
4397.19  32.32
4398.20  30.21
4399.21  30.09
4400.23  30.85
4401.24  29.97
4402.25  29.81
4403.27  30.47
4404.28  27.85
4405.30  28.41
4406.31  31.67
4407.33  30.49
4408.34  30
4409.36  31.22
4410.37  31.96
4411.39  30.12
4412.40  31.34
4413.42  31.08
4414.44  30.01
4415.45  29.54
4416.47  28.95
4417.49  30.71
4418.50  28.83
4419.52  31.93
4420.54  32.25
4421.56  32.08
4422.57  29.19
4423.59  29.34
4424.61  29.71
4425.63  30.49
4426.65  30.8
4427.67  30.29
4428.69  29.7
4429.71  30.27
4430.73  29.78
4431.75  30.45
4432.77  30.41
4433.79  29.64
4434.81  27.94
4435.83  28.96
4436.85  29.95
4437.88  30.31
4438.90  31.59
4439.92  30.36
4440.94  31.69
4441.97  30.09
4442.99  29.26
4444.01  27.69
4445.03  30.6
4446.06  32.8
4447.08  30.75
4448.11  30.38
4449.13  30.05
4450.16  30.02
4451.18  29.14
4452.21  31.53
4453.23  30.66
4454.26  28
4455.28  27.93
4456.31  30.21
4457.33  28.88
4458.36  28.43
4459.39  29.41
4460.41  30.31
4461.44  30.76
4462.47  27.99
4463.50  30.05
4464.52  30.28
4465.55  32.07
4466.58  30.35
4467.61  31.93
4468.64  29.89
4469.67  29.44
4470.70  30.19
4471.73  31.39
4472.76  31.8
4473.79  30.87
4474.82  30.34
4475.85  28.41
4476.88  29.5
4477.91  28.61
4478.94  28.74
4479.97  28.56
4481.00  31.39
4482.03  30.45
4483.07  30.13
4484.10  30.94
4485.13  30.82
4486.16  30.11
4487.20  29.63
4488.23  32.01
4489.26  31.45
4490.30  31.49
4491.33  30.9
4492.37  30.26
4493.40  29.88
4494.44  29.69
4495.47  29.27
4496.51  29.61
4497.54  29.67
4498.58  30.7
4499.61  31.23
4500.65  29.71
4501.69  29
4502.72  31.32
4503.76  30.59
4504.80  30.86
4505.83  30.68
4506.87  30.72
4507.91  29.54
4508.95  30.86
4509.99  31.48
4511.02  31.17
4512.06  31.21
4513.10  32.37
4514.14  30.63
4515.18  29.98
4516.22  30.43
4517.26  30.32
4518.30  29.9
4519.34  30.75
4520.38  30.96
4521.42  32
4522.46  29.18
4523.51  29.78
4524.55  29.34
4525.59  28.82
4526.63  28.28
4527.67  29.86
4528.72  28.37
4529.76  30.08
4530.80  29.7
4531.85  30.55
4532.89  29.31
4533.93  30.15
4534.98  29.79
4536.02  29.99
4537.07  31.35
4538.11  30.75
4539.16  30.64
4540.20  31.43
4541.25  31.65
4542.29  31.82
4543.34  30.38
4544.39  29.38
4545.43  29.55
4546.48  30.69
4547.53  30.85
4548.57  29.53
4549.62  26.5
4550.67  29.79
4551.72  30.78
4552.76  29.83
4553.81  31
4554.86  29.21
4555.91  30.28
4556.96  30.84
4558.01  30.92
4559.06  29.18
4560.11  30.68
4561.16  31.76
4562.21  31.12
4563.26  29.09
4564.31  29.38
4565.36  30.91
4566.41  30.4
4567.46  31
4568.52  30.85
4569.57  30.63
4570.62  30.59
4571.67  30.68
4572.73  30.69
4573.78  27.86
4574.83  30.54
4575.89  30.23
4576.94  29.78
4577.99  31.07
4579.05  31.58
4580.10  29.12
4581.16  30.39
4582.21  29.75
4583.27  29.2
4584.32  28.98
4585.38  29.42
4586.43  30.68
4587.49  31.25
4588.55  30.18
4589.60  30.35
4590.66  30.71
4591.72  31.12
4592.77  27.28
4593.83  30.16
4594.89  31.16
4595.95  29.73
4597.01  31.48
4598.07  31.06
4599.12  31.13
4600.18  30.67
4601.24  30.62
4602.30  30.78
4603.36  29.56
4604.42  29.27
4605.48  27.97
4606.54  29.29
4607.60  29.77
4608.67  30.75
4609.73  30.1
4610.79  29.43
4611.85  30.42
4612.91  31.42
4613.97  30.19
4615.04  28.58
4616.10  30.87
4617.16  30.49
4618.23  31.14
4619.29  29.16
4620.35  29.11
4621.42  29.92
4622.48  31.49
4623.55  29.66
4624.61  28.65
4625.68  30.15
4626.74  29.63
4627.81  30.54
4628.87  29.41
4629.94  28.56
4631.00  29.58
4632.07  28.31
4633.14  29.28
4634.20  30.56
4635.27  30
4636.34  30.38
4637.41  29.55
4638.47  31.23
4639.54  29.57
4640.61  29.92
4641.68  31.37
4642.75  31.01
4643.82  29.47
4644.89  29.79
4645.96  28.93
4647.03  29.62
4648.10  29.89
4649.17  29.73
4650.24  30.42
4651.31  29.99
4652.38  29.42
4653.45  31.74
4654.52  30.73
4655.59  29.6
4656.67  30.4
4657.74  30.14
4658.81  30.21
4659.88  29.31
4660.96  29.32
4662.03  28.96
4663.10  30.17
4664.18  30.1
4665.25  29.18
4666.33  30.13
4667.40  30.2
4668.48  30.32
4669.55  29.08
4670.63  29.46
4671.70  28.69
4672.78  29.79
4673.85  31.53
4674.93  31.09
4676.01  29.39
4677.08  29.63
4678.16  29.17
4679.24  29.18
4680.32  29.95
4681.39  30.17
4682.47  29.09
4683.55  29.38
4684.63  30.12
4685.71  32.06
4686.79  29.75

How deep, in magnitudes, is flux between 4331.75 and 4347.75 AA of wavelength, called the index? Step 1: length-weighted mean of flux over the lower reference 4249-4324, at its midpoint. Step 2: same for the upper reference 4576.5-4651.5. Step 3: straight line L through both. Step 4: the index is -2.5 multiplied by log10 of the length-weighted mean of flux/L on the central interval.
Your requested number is 0.18 mag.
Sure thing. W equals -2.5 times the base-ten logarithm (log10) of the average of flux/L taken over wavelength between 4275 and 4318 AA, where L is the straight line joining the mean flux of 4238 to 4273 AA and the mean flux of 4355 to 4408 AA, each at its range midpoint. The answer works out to 0.043 mag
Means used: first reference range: 30.7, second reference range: 30.7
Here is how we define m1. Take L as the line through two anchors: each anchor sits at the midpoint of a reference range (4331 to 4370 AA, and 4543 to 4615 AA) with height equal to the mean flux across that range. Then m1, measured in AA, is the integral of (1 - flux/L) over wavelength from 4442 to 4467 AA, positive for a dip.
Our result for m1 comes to -0.7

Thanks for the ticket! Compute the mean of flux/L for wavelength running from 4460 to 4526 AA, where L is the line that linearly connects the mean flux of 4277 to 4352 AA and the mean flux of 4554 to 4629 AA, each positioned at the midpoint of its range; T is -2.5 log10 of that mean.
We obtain -0.03 mag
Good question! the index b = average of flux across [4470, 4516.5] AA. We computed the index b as 30.4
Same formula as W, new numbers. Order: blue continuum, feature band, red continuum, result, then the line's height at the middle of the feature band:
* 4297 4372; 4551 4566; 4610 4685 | -0.03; 29.6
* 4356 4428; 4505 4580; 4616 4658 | 0.00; 30.2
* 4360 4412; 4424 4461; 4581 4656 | 0.02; 30.5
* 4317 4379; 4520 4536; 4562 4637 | 0.00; 29.8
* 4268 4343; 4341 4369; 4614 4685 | -0.02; 28.9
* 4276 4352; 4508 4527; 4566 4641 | -0.03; 29.7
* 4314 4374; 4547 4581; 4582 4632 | -0.01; 29.8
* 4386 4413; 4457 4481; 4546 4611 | 0.02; 30.4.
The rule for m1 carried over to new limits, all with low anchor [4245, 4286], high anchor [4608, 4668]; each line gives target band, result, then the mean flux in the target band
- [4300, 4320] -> 0.81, 29.2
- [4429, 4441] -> 0.07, 30.1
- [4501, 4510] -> -0.11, 30.5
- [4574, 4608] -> -0.11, 30.1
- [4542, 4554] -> 0.05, 29.9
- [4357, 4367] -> -0.14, 30.7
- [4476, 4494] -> -0.06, 30.2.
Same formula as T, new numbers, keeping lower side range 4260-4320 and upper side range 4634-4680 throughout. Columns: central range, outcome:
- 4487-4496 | -0.025 mag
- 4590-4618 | -0.009 mag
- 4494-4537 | -0.012 mag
